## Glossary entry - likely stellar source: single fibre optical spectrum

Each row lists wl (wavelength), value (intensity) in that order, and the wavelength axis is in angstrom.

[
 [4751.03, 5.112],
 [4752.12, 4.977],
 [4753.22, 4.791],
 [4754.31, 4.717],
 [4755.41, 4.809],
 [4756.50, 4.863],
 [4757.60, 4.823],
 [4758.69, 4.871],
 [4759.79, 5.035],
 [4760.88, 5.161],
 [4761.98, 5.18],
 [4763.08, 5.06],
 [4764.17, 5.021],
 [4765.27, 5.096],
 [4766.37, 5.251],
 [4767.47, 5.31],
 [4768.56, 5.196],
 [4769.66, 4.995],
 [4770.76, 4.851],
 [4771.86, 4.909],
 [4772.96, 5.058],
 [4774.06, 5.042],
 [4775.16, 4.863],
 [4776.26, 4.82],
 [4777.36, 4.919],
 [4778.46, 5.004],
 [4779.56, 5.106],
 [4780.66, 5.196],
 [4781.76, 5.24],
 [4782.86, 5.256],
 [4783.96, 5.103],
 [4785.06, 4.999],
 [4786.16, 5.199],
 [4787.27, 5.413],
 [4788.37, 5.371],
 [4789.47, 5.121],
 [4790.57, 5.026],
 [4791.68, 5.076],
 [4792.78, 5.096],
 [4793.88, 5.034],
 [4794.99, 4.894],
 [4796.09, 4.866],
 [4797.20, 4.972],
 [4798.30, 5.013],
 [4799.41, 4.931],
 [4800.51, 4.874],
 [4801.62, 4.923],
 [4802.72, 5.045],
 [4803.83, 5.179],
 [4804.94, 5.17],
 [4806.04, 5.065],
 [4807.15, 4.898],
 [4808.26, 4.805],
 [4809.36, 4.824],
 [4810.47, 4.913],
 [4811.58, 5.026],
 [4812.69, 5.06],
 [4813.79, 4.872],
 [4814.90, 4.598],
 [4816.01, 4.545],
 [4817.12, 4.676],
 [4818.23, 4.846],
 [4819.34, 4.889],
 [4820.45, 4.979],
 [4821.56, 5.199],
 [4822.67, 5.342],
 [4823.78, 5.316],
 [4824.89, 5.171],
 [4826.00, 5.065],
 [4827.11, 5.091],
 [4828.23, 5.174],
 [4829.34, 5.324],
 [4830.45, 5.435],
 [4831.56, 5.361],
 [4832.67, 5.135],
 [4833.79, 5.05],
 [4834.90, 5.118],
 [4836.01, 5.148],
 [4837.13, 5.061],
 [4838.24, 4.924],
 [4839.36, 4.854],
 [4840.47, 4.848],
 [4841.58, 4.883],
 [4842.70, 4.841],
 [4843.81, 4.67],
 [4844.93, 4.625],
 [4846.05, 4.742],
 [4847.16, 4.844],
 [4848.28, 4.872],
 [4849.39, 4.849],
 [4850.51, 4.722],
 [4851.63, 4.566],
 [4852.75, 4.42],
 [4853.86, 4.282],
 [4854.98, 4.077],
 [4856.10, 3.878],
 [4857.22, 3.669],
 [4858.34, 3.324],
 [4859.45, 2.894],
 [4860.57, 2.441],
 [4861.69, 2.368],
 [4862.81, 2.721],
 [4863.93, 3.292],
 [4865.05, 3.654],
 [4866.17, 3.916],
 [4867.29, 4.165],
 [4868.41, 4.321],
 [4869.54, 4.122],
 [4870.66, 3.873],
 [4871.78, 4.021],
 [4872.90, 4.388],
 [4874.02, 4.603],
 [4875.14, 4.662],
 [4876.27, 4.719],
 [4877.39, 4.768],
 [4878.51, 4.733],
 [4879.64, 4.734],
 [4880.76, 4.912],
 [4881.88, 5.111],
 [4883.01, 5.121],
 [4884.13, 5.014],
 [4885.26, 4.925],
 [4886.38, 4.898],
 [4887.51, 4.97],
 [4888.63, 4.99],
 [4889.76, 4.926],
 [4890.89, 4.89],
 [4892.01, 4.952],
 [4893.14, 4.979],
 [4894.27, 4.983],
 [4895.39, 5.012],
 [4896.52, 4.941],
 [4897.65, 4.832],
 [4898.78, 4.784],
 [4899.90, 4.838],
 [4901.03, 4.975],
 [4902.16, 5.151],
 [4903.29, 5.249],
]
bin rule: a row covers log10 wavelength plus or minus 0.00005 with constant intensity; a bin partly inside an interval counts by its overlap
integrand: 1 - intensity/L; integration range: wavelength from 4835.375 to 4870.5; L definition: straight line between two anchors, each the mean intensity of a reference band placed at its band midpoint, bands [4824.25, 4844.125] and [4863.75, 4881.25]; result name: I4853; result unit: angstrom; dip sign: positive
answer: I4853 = 4.0 angstrom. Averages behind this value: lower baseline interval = 5.07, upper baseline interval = 4.32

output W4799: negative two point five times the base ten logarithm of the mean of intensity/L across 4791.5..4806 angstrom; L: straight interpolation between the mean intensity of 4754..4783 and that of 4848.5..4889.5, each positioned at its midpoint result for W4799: -0.05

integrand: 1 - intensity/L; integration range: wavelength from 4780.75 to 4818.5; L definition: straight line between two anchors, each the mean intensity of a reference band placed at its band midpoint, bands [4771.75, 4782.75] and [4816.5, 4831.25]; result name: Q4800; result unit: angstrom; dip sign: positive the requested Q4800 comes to 0.52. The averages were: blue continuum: 5.03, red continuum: 5.12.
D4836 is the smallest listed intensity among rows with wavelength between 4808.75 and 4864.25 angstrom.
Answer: 2.368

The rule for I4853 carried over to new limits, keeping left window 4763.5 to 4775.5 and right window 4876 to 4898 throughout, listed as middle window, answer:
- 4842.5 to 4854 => 0.7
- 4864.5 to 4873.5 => 1.6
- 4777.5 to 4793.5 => -0.4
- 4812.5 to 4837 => -0.3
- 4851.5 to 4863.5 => 3.6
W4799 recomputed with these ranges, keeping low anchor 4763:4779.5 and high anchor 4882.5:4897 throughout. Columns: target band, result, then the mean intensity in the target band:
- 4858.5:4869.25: 0.44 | 3.33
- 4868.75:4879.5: 0.12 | 4.44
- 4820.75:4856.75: 0.02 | 4.9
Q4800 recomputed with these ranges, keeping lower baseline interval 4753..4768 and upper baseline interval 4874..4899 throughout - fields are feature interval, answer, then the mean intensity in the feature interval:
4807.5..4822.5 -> 0.2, 4.88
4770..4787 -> -0.2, 5.04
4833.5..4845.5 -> 0.1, 4.91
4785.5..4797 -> -0.3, 5.1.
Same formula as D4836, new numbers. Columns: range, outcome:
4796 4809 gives 4.805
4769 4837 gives 4.545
